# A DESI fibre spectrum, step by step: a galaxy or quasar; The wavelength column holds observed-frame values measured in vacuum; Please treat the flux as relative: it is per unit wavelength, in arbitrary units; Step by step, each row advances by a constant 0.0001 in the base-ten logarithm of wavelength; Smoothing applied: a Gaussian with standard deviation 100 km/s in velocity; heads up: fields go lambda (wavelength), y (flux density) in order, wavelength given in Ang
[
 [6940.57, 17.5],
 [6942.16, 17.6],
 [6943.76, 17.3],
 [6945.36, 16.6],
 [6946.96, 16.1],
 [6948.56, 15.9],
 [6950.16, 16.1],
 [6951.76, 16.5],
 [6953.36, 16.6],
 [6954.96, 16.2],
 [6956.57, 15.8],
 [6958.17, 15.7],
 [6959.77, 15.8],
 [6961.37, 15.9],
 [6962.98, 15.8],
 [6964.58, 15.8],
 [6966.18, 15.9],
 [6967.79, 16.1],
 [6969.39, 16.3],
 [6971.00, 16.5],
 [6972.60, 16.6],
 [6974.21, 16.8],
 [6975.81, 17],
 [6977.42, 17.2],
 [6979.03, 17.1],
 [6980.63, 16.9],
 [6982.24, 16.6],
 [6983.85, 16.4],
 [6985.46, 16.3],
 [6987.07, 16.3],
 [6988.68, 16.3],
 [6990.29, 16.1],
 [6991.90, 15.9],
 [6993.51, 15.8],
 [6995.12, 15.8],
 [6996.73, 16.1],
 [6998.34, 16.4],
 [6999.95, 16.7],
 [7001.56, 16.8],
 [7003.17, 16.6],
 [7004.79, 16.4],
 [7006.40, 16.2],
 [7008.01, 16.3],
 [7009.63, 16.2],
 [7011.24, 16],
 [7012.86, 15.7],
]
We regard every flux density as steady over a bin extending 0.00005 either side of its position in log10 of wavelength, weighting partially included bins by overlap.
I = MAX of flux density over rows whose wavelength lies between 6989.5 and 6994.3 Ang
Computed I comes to 16.1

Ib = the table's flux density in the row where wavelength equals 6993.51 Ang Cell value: 15.8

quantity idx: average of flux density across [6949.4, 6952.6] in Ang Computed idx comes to 16.3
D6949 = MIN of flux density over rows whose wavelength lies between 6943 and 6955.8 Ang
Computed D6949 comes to 15.9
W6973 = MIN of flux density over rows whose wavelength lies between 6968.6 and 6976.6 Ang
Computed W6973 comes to 16.3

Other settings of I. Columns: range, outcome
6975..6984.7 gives 17.2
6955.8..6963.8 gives 15.9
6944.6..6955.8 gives 16.6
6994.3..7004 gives 16.8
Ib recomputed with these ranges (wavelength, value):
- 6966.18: 15.9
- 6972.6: 16.6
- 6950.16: 16.1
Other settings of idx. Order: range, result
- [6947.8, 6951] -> 16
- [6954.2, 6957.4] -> 16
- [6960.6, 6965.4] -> 15.8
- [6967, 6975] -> 16.5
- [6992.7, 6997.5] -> 15.9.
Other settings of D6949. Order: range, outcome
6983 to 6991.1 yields 16.1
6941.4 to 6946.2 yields 16.6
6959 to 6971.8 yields 15.8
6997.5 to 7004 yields 16.4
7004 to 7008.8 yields 16.2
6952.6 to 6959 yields 15.7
